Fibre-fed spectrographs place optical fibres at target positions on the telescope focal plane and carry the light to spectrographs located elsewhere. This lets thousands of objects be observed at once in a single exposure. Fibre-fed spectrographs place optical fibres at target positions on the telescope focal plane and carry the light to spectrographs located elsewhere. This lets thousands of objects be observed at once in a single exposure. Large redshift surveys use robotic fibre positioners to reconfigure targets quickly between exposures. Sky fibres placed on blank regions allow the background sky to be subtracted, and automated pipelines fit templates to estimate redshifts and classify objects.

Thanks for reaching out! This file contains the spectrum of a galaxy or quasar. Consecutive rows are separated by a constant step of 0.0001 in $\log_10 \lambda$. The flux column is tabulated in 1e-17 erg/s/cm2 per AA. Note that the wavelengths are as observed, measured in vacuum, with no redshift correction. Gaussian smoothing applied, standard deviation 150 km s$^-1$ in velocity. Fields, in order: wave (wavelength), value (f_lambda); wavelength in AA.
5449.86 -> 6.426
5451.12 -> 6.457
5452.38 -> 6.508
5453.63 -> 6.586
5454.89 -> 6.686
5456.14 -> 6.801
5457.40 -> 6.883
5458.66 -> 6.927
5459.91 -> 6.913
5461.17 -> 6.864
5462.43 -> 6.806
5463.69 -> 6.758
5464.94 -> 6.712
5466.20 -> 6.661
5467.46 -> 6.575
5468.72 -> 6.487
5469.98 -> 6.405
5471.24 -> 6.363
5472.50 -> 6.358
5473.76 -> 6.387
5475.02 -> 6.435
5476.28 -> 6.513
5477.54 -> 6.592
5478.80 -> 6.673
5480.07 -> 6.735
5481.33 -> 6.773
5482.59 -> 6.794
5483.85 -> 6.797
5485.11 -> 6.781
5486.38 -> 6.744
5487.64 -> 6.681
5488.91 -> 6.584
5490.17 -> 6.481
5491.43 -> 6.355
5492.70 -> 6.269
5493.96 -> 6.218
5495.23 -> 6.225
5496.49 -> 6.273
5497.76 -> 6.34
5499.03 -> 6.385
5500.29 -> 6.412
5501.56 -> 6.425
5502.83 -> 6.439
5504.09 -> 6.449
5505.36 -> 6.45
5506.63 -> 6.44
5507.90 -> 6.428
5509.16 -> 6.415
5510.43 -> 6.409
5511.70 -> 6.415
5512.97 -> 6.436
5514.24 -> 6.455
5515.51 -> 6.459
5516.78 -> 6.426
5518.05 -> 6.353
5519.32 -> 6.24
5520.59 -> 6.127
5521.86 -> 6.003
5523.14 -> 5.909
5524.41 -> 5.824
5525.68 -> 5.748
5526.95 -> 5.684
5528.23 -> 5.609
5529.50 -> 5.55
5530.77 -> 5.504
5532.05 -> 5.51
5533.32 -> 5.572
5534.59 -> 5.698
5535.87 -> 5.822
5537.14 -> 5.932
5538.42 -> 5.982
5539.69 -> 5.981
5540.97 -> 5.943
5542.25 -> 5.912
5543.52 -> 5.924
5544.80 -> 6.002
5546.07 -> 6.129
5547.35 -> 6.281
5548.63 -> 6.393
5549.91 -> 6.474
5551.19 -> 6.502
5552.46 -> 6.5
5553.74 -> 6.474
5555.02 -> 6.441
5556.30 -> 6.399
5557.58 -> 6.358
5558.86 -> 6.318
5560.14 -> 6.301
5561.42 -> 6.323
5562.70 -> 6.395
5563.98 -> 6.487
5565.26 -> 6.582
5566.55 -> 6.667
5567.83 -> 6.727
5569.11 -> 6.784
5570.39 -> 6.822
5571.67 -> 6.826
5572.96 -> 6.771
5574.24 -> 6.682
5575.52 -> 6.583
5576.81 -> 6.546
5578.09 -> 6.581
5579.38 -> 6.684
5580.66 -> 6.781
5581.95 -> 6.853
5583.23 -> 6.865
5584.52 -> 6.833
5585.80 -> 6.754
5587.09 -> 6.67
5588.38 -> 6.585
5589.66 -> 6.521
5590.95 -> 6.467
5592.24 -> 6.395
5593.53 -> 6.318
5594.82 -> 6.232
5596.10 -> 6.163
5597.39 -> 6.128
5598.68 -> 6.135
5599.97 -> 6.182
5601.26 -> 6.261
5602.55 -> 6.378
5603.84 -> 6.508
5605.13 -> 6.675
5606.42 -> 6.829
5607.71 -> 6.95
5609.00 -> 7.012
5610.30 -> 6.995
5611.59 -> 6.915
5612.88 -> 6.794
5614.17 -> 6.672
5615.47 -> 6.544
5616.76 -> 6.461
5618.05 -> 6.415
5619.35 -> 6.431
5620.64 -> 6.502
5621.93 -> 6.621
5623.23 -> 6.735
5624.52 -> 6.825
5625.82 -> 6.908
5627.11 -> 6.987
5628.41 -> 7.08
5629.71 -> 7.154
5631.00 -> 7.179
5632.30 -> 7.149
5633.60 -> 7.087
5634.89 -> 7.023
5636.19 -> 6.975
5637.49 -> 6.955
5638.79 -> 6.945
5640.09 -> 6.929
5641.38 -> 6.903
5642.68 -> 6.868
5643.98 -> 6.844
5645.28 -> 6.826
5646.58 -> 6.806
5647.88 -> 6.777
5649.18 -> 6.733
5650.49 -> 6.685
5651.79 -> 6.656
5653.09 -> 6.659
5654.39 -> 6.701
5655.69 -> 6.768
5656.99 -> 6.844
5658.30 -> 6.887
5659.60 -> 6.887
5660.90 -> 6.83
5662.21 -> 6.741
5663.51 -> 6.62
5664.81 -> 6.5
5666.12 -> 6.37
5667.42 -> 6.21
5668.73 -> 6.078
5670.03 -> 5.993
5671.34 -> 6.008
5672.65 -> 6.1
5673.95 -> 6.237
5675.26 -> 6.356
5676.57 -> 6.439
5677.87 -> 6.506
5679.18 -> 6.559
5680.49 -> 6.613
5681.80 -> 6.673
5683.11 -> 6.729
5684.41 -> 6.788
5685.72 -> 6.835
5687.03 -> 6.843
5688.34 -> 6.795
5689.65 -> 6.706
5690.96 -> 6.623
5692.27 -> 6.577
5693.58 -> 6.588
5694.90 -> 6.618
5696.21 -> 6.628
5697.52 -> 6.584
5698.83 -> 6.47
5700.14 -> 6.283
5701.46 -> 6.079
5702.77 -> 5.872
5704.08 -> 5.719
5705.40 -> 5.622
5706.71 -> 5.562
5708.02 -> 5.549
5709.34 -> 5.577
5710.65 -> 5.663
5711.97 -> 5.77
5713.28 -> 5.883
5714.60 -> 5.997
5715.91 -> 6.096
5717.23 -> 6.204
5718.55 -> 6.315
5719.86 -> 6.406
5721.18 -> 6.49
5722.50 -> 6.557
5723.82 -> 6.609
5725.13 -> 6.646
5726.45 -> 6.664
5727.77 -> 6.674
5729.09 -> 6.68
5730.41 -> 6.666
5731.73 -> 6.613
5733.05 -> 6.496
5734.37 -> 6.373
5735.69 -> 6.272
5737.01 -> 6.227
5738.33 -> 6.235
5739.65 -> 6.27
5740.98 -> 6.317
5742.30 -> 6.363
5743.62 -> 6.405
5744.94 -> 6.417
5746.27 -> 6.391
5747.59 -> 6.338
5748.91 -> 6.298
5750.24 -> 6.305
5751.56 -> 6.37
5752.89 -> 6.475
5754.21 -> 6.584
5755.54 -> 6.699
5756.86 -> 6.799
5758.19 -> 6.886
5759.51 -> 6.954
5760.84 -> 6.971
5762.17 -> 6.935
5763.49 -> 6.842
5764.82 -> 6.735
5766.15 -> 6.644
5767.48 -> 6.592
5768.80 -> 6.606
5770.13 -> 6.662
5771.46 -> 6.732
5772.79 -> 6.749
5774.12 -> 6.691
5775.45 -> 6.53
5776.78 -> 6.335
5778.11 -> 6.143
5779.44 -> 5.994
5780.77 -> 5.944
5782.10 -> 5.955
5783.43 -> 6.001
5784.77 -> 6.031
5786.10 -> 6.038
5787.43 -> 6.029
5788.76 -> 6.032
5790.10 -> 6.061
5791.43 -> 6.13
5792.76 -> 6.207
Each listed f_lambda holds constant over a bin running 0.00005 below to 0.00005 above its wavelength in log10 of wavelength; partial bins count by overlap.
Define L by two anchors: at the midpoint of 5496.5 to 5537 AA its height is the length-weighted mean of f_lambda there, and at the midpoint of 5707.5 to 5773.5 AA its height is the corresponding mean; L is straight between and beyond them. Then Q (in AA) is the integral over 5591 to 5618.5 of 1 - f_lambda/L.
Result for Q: -1.19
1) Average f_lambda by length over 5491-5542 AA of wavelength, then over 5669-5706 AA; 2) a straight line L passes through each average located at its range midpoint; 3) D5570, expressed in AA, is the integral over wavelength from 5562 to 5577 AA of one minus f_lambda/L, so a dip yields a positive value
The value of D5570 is -1.1 AA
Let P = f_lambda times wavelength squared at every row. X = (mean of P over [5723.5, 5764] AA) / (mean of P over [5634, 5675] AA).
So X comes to 1.0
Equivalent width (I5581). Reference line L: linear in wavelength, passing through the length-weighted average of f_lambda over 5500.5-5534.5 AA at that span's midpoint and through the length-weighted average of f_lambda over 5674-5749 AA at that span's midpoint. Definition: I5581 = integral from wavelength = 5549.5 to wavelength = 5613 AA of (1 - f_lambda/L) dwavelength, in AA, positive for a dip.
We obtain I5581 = -3.8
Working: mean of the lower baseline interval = 6.12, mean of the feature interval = 6.57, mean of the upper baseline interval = 6.36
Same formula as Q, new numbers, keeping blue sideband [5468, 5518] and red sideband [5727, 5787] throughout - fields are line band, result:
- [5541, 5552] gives 0.5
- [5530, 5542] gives 1.3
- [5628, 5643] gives -1.3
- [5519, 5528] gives 0.8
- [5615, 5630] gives -0.6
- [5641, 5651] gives -0.5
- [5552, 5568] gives 0.1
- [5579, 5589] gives -0.4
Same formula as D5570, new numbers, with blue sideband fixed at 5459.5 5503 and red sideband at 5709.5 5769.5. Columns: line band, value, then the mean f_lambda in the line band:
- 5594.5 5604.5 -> 0.4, 6.25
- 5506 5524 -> 0.6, 6.32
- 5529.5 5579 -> 1.8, 6.29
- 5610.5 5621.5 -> -0.2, 6.61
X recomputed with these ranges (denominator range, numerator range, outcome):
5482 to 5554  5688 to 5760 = 1.10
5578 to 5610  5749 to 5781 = 1.07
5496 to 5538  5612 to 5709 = 1.13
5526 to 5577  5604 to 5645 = 1.13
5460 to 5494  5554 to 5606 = 1.03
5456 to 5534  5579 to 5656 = 1.10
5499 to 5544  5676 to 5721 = 1.10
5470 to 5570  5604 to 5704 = 1.11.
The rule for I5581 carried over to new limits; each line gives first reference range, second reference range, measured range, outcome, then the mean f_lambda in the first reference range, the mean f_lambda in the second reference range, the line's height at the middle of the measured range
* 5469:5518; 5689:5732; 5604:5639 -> -2.67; 6.48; 6.27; 6.35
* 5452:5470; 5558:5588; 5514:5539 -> 2.86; 6.72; 6.64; 6.67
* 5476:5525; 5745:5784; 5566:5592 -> -0.96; 6.43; 6.52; 6.46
